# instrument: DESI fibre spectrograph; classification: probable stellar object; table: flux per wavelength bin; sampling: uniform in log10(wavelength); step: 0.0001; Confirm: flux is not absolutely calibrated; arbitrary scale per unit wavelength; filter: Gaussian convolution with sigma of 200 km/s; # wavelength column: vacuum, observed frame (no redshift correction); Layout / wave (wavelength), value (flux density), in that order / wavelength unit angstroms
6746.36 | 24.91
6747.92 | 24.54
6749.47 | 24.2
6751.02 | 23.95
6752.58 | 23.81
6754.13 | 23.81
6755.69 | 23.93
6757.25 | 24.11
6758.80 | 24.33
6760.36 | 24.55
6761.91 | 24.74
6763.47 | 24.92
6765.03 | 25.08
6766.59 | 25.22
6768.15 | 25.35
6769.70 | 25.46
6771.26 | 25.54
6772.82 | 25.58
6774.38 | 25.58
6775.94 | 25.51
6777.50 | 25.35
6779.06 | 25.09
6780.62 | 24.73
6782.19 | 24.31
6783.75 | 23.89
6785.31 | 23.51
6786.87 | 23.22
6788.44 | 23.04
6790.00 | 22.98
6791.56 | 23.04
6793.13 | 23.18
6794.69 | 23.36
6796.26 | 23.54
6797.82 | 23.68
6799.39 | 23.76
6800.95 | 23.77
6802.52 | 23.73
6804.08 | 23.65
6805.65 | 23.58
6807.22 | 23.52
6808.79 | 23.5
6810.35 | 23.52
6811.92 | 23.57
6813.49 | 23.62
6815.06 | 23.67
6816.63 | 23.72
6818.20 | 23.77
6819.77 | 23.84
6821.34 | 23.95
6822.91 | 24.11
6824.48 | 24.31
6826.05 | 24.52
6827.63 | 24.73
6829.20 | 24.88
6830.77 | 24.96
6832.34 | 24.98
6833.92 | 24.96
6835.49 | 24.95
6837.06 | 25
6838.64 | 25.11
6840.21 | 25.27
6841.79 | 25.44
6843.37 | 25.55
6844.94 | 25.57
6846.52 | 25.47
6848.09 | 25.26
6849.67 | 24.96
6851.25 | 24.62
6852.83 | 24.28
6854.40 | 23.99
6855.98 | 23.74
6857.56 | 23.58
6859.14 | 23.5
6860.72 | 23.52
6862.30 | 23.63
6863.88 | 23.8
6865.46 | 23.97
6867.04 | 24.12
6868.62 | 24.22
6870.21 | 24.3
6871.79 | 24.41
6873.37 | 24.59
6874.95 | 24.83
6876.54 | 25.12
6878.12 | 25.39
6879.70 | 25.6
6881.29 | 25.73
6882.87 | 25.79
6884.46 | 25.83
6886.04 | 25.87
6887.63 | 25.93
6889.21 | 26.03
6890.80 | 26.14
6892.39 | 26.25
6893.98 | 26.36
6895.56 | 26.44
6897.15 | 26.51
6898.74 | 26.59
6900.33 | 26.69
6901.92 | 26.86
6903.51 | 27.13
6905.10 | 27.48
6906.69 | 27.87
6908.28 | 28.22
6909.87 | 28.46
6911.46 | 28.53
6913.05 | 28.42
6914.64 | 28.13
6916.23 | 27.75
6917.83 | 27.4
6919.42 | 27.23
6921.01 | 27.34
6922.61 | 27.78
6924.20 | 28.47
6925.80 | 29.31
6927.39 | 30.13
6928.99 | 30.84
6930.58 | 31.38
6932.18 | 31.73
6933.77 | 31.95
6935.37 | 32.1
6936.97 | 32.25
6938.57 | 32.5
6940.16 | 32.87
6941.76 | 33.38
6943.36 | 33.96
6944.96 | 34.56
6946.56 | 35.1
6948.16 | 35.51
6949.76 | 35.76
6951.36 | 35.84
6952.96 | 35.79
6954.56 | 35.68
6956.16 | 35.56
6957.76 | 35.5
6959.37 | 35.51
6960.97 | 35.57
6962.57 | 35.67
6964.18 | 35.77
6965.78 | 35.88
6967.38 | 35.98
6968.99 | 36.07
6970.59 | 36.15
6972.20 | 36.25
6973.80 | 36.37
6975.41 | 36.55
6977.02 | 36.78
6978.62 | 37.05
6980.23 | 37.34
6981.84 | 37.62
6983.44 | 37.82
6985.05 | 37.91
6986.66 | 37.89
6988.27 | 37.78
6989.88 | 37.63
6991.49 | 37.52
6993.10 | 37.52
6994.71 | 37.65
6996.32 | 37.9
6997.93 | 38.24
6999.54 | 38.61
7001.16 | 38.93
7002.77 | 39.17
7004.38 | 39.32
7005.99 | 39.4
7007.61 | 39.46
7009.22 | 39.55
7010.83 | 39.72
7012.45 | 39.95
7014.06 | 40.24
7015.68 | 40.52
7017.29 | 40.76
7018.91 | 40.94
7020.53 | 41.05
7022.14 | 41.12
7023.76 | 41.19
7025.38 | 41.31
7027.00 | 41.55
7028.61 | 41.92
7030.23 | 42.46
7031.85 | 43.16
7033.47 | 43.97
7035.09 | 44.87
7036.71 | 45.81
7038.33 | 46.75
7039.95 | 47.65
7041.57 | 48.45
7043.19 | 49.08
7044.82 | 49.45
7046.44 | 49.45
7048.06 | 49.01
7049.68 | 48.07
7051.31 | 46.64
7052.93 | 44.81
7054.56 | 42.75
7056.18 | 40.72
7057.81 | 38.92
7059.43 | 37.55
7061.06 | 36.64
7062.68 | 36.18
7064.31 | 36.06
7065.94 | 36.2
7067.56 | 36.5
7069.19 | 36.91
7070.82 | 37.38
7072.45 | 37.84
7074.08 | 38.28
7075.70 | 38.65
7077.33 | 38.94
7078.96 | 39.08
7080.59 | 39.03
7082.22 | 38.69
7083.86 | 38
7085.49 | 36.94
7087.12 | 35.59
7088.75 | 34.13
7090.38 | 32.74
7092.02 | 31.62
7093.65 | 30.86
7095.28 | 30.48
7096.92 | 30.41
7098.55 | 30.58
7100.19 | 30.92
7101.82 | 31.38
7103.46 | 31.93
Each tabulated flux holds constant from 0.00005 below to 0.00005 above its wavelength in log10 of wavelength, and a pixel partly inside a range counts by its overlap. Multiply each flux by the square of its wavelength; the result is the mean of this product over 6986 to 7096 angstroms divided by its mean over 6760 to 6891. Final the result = 1.74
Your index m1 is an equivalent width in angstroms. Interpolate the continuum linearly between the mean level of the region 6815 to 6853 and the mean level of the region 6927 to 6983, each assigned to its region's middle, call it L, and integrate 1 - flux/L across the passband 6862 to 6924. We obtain 7.1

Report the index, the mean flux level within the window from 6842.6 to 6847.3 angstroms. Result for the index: 25.5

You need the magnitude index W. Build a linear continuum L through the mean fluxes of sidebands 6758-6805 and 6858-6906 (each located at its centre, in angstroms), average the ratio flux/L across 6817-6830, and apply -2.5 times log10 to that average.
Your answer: 0.023 mag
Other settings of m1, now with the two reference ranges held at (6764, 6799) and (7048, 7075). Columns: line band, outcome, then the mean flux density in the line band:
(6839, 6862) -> 2.89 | 24.6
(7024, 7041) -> -2.55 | 43.9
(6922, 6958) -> 0.19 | 33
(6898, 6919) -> 2.48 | 27.7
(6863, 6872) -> 1.54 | 24.1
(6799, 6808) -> 0.67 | 23.7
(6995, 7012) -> -1.13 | 39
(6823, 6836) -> 1.09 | 24.7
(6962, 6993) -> -1.51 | 36.9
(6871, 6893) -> 3.21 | 25.5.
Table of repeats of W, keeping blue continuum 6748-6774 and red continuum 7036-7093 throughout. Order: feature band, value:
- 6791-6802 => 0.13 mag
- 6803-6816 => 0.16 mag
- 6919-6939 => 0.11 mag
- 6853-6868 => 0.25 mag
